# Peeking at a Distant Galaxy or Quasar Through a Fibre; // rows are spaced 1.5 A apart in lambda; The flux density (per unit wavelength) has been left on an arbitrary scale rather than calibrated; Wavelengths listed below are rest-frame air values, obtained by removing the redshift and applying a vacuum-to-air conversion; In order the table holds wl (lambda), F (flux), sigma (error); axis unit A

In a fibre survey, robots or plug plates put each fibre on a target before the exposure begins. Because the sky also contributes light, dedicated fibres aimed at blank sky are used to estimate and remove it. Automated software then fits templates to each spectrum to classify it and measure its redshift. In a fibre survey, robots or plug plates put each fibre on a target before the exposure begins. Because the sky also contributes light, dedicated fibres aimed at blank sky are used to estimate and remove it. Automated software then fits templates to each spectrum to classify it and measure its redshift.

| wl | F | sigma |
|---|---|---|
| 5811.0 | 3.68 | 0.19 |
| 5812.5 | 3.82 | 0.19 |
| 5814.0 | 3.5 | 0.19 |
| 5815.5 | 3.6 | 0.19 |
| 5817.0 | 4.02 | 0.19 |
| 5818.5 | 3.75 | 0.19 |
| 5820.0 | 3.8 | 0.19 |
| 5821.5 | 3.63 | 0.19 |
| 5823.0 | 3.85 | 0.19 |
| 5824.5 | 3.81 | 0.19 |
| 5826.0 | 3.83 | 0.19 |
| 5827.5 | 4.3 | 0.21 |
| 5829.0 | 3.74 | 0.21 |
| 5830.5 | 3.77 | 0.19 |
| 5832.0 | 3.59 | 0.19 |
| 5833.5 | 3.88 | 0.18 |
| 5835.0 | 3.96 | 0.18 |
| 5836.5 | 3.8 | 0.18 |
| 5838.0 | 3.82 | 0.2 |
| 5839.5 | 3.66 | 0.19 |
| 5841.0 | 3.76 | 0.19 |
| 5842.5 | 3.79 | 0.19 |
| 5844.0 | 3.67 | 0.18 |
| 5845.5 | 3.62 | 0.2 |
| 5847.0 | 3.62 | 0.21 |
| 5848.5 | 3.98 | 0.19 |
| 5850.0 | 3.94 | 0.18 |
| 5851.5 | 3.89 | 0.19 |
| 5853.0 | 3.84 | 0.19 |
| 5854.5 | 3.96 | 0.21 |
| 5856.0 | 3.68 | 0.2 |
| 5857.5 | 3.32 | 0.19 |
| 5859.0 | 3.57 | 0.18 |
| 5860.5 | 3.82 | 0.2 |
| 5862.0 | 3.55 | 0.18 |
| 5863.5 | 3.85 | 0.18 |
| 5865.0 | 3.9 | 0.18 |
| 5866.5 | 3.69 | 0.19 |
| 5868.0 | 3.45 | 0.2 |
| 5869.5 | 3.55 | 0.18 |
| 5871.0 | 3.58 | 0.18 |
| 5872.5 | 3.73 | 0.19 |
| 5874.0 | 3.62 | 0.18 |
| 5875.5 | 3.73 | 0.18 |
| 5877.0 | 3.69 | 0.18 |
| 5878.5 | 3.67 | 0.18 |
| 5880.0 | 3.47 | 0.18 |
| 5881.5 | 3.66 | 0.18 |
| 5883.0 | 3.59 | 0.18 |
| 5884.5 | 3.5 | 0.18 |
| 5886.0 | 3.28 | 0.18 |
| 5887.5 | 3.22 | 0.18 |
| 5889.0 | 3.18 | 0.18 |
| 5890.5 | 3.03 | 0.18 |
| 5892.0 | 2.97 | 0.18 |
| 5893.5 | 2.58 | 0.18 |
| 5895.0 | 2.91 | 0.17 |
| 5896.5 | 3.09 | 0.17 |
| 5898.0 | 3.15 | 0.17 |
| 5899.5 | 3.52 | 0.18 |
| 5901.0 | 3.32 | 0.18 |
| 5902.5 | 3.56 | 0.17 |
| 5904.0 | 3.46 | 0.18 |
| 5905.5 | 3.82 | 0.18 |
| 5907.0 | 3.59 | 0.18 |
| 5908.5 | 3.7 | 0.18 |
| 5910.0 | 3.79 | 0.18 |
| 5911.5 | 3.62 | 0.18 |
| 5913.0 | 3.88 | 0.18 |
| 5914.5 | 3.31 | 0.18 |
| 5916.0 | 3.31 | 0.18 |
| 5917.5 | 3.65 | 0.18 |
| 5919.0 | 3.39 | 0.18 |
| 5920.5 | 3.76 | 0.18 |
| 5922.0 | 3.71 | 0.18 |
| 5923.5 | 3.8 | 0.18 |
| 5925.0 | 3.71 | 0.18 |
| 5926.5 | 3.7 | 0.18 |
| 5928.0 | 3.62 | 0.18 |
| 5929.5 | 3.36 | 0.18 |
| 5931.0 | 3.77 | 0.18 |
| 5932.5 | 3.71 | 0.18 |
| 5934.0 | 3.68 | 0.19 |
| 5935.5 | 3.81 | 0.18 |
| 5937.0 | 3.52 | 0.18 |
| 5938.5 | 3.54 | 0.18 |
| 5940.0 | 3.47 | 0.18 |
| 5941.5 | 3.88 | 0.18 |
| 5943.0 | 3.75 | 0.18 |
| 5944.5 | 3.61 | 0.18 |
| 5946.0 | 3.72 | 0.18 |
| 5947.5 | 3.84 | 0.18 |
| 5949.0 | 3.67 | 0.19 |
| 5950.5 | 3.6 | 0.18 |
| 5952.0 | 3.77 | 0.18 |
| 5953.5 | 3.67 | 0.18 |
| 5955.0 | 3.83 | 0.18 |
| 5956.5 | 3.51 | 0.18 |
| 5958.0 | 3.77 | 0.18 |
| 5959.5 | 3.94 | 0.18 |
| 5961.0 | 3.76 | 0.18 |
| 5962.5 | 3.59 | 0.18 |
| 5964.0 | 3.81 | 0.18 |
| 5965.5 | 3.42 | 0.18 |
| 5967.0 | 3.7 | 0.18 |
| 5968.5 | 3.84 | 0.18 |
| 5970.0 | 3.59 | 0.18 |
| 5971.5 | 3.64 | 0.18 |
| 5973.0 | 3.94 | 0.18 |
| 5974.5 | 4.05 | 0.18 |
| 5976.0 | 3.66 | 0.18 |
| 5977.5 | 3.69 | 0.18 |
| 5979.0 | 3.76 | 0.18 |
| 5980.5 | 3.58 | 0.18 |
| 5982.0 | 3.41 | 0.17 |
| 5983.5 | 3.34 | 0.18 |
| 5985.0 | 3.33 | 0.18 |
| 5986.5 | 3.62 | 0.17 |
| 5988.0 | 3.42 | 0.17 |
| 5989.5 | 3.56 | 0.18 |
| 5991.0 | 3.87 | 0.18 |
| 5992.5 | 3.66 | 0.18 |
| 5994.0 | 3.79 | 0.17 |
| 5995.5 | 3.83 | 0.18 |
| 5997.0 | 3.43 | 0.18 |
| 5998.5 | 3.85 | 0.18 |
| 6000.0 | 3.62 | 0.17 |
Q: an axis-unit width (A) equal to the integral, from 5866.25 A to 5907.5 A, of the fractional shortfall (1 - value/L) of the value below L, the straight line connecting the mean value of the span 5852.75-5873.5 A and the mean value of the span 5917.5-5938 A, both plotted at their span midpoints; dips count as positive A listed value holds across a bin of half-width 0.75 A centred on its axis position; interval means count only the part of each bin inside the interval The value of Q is 2.9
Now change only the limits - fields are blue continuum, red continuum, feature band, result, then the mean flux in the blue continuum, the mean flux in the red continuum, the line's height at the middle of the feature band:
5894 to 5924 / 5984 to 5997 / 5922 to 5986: -1.9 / 3.51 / 3.62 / 3.57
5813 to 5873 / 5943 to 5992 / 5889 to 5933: 2.8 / 3.75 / 3.67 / 3.71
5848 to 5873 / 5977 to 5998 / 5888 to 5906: 2.3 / 3.72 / 3.59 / 3.68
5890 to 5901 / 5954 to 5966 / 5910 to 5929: -1.9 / 3.06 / 3.71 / 3.3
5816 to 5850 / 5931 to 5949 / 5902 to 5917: 0.5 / 3.8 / 3.69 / 3.72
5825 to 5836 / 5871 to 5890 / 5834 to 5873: -0.3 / 3.86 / 3.52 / 3.71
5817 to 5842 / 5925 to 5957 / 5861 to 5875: 0.4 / 3.82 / 3.67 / 3.77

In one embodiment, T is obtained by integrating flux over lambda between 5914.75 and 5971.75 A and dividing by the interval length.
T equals 3.67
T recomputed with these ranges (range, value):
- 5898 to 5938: 3.61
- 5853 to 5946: 3.55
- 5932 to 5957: 3.68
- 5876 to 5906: 3.33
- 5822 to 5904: 3.6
